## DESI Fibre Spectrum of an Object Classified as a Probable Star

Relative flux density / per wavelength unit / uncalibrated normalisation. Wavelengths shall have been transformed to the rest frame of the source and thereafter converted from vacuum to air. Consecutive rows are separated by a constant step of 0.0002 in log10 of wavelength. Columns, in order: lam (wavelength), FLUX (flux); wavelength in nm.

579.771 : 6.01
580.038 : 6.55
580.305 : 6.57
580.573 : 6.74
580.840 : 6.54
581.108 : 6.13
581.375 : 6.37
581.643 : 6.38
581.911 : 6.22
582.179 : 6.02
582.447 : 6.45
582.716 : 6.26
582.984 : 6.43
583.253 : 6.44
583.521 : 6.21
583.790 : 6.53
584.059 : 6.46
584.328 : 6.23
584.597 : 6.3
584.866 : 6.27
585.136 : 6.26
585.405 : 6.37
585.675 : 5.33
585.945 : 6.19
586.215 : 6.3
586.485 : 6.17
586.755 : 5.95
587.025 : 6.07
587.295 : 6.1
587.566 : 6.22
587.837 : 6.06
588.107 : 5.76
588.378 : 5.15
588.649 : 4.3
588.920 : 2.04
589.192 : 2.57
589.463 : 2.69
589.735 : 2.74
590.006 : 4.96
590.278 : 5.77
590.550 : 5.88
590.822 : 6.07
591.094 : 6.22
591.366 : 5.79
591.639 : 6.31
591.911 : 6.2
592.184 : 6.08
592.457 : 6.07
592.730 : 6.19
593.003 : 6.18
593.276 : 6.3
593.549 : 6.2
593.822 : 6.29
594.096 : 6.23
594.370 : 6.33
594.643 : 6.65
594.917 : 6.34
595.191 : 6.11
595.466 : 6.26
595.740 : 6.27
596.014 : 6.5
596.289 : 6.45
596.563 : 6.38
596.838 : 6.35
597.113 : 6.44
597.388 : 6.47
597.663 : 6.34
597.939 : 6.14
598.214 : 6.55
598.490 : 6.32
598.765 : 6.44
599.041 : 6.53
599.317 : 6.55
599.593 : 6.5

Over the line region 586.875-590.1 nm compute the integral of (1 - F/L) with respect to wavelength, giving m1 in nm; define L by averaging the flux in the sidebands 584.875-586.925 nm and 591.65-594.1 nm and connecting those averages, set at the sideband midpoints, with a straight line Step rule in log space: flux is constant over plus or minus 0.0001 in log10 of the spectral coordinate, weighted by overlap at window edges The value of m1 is 0.83 nm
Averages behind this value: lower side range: 6.09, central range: 4.56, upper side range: 6.2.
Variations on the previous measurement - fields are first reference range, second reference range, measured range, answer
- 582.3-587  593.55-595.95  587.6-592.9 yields 0.97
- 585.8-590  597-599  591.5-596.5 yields -0.40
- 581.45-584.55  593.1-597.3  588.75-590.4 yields 0.75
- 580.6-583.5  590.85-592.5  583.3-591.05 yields 0.92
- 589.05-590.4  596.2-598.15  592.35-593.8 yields -0.38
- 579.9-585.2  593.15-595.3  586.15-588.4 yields 0.12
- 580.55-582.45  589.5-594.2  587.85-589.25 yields 0.41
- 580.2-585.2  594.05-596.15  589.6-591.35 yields 0.29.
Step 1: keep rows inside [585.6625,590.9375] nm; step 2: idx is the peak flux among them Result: 6.3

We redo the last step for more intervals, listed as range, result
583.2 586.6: 6.53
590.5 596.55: 6.65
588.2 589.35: 5.15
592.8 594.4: 6.33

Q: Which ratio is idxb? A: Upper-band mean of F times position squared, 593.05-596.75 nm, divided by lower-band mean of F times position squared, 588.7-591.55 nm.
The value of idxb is 1.43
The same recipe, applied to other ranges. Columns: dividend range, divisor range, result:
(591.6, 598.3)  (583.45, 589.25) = 1.14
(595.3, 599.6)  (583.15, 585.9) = 1.07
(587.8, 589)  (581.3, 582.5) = 0.76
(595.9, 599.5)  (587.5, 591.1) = 1.42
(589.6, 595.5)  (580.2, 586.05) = 0.98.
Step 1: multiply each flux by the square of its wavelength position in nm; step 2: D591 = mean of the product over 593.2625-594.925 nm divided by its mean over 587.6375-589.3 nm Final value 1.46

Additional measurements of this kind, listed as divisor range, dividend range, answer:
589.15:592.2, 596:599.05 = 1.27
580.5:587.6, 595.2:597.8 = 1.06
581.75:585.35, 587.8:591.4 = 0.75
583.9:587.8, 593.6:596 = 1.06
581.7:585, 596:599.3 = 1.06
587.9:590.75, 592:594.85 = 1.48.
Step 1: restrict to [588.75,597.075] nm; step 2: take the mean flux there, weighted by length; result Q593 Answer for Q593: 5.69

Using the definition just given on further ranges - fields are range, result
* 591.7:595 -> 6.26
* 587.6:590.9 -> 4.52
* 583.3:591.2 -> 5.49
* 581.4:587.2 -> 6.23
